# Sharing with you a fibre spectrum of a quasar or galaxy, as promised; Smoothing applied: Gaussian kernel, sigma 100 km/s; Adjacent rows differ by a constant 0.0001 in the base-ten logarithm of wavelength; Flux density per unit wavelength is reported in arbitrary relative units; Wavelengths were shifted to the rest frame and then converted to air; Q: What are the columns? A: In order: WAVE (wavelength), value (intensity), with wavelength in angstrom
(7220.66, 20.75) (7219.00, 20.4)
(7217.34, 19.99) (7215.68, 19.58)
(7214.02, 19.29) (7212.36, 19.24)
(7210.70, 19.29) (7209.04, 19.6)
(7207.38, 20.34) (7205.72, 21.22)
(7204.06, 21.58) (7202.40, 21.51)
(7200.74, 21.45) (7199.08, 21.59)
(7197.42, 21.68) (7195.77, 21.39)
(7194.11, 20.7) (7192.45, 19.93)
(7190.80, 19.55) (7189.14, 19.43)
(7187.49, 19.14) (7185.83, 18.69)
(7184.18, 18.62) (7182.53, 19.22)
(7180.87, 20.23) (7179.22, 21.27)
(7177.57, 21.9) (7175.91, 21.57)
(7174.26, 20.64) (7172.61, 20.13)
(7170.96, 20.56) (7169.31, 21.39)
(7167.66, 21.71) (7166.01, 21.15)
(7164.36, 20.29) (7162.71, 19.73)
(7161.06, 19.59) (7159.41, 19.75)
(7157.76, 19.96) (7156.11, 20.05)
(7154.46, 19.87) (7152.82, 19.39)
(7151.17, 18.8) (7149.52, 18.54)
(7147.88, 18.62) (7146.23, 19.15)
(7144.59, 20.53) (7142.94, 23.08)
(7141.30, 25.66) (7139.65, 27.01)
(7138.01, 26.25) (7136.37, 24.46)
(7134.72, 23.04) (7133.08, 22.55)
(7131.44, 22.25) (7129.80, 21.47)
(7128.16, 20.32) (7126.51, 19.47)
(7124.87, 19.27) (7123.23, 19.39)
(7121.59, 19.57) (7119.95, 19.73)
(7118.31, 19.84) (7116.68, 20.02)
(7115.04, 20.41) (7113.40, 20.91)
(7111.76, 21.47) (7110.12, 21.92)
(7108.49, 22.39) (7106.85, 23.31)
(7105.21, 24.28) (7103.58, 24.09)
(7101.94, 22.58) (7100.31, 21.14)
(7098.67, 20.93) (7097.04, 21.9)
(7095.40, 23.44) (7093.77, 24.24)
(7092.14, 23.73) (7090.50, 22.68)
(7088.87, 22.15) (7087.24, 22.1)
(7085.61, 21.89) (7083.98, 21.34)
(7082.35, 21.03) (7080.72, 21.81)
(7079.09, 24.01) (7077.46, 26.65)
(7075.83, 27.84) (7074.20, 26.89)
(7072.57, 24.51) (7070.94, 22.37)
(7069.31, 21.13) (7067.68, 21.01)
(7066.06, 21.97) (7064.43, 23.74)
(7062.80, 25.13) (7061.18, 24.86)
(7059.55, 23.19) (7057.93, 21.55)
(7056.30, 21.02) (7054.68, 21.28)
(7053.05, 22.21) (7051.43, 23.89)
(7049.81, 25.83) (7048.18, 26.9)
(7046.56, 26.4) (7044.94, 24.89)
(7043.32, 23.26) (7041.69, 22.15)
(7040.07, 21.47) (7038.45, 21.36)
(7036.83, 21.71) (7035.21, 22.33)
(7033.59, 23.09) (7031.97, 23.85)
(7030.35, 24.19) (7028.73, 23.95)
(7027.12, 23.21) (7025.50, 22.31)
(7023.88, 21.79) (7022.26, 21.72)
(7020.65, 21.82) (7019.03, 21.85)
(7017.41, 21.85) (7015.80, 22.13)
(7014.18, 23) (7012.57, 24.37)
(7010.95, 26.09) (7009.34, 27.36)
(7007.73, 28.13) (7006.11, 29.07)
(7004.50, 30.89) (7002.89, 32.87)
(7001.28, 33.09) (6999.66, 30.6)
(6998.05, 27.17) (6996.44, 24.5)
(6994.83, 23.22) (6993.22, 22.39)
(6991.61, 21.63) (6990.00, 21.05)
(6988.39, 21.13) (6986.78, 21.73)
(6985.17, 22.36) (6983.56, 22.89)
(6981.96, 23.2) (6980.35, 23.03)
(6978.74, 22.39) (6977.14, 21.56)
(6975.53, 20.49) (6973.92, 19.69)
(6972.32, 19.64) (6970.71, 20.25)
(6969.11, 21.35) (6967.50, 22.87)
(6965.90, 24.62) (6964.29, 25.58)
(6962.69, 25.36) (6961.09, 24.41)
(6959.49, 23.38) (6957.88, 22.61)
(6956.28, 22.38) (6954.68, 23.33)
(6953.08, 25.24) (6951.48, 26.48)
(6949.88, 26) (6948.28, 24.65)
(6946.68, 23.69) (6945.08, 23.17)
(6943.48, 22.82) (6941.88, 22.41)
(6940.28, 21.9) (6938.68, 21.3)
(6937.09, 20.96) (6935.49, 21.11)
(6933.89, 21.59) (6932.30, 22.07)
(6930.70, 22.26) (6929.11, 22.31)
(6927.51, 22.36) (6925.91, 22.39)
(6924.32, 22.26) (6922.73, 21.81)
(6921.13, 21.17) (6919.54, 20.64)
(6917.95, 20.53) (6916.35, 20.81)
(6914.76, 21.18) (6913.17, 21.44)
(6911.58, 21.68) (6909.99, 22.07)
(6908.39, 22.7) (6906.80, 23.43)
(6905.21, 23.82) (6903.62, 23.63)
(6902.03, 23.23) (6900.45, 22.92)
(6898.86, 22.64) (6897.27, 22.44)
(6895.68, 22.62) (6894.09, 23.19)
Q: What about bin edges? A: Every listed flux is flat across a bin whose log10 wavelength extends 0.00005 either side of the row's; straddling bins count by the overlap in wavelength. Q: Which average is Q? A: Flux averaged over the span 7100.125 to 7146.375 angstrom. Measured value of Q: 22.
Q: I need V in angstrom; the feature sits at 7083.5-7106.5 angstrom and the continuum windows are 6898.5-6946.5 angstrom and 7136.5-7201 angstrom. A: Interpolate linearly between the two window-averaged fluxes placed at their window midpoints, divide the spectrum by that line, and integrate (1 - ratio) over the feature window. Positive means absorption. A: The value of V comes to -1.6 angstrom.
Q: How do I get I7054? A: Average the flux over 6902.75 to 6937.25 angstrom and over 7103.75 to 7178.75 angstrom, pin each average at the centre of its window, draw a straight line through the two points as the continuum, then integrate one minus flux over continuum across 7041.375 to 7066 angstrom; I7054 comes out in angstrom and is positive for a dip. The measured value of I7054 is -2.6 angstrom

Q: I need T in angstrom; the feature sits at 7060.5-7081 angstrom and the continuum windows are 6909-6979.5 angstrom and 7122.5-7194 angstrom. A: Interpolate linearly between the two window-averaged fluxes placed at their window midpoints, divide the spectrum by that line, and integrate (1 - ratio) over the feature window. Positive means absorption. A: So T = -2.5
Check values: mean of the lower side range 22.4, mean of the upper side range 20.8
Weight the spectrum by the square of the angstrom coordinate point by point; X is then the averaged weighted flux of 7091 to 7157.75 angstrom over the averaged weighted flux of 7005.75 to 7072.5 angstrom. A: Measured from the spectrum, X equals 0.95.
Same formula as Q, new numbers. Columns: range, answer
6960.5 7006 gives 24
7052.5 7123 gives 22.5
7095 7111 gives 22.6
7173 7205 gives 20.5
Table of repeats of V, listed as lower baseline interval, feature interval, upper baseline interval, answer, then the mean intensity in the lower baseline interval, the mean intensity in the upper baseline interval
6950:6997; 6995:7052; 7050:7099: -4.7 angstrom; 22.8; 23.1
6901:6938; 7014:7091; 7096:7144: -3.7 angstrom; 22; 22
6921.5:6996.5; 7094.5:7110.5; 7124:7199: -0.9 angstrom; 22.6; 20.8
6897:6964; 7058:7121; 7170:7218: -4.1 angstrom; 22.7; 20.3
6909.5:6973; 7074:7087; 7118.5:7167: -1.4 angstrom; 22.6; 21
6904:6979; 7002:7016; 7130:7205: -3.4 angstrom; 22.5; 21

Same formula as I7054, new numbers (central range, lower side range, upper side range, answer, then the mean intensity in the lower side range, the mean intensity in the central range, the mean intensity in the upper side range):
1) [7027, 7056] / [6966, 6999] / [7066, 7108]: -0.9 angstrom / 22.2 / 23.4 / 23.1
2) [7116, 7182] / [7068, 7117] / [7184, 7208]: 1.8 angstrom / 22.8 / 20.9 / 20.5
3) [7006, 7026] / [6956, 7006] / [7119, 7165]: -0.4 angstrom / 23.9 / 23.8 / 21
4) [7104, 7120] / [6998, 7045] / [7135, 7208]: 0.6 angstrom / 24.7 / 21.6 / 20.9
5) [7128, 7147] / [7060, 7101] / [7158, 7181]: -1.3 angstrom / 23.1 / 23.1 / 20.7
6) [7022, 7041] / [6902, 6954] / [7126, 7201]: -0.7 angstrom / 22.5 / 22.6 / 20.9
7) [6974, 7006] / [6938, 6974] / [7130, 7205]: -2.3 angstrom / 23.3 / 24.5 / 21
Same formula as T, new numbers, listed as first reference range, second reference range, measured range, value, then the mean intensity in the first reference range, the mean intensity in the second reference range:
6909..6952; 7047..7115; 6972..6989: 0.60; 22.2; 23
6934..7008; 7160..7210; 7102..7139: -0.32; 23.8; 20.5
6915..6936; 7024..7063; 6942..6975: -1.86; 21.6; 23.3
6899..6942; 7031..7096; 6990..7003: -2.05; 22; 23.3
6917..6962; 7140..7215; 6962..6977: 0.17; 22.7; 20.4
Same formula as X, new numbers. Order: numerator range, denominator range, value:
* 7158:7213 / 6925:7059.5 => 0.92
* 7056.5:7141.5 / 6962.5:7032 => 0.97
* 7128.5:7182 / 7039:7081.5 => 0.92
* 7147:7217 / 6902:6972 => 0.95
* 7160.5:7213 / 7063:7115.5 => 0.92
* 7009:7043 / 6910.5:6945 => 1.08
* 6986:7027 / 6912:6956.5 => 1.13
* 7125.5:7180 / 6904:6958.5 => 1.00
